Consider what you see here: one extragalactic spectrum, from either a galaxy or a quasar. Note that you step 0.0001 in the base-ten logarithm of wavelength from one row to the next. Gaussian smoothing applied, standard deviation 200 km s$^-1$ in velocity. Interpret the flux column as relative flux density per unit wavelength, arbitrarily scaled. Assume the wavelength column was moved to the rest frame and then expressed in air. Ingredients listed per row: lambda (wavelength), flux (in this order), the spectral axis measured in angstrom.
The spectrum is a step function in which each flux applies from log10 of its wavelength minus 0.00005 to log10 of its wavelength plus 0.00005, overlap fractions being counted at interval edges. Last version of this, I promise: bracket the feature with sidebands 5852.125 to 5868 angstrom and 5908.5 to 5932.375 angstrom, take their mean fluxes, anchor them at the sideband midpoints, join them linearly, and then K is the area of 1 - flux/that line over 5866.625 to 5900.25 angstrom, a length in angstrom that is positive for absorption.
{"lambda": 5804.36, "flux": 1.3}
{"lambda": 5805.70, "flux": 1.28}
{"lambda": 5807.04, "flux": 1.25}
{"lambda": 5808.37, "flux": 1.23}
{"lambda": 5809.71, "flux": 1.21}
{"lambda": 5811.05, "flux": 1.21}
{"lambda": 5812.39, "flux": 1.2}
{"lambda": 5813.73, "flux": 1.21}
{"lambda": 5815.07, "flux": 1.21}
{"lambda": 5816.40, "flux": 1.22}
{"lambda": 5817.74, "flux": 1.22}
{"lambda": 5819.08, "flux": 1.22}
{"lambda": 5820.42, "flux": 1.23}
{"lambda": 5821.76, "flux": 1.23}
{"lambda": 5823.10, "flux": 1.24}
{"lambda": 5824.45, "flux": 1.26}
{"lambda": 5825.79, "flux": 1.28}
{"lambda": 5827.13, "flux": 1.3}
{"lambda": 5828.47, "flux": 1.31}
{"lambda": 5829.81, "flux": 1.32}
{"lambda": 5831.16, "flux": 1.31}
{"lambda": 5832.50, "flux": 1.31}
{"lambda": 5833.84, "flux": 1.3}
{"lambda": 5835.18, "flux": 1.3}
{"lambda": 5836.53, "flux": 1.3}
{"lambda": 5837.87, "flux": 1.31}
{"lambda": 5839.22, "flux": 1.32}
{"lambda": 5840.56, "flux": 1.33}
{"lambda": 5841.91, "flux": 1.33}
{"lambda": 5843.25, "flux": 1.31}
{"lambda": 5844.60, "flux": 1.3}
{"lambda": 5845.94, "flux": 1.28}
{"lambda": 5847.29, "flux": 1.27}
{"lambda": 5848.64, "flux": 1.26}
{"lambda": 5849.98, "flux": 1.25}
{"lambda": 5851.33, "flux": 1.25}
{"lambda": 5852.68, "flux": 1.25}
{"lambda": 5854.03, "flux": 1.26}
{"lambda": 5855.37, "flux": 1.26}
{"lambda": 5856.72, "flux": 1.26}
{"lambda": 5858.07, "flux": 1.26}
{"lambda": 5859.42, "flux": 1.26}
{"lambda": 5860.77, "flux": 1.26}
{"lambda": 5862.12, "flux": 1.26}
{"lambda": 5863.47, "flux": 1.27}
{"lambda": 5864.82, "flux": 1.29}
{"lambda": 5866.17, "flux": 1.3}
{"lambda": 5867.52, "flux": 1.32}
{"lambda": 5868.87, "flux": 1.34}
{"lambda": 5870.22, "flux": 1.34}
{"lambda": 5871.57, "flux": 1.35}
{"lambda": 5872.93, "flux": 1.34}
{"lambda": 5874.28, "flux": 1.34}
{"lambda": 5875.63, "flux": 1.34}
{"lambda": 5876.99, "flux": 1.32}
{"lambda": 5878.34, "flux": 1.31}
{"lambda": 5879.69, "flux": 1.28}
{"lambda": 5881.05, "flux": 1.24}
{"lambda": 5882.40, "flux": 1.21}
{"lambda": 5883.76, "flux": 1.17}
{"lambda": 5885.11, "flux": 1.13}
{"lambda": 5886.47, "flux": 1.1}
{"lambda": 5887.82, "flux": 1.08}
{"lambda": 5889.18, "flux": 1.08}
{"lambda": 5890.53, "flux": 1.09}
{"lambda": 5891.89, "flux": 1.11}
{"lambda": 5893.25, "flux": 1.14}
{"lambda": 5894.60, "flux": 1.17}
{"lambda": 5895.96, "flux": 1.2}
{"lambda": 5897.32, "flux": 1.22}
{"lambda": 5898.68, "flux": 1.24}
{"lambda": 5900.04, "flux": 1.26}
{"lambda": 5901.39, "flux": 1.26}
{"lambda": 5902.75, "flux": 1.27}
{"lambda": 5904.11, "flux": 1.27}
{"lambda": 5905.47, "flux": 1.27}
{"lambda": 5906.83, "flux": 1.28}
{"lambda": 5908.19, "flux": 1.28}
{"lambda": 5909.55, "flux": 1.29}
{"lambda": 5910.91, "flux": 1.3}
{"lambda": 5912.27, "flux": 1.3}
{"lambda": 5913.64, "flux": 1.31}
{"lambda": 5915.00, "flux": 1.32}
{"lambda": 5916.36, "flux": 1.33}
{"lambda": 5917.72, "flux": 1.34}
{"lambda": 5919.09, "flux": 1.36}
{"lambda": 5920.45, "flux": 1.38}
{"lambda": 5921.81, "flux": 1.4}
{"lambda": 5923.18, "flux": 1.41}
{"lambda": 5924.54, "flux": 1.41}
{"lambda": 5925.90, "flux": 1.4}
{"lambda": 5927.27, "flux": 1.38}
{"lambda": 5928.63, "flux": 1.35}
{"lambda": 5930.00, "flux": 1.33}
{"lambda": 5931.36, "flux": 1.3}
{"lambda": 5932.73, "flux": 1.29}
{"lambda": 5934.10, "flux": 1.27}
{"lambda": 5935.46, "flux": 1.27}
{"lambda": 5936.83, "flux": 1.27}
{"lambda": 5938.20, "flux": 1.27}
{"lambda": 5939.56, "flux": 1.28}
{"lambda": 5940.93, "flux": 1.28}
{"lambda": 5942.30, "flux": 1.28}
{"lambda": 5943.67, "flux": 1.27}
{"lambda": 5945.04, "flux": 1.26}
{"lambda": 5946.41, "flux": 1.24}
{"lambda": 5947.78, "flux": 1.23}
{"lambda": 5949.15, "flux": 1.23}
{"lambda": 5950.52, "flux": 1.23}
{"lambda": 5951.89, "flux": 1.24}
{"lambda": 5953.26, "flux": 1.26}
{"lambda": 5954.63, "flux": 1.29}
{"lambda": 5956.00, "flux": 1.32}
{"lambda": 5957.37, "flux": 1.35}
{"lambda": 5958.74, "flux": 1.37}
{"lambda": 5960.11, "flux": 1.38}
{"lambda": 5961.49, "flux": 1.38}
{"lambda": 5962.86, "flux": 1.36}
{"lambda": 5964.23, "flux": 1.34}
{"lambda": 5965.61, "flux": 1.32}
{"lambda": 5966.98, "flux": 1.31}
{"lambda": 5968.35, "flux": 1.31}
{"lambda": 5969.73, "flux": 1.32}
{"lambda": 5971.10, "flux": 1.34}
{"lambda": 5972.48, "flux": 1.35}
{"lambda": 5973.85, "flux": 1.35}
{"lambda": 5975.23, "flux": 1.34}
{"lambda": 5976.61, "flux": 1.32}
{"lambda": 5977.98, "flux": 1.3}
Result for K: 1.8 angstrom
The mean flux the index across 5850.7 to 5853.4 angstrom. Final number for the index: 1.25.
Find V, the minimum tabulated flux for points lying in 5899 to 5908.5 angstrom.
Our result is 1.26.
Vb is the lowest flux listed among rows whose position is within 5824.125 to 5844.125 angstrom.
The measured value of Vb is 1.26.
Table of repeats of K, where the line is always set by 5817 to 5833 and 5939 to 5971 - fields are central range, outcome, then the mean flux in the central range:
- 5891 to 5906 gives 0.8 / 1.22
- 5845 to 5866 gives 0.2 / 1.26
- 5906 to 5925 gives -0.7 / 1.33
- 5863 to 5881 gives -0.5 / 1.32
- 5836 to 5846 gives -0.3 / 1.31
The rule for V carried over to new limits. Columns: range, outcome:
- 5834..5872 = 1.25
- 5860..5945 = 1.08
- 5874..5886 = 1.13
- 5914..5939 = 1.27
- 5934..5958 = 1.23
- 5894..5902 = 1.17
